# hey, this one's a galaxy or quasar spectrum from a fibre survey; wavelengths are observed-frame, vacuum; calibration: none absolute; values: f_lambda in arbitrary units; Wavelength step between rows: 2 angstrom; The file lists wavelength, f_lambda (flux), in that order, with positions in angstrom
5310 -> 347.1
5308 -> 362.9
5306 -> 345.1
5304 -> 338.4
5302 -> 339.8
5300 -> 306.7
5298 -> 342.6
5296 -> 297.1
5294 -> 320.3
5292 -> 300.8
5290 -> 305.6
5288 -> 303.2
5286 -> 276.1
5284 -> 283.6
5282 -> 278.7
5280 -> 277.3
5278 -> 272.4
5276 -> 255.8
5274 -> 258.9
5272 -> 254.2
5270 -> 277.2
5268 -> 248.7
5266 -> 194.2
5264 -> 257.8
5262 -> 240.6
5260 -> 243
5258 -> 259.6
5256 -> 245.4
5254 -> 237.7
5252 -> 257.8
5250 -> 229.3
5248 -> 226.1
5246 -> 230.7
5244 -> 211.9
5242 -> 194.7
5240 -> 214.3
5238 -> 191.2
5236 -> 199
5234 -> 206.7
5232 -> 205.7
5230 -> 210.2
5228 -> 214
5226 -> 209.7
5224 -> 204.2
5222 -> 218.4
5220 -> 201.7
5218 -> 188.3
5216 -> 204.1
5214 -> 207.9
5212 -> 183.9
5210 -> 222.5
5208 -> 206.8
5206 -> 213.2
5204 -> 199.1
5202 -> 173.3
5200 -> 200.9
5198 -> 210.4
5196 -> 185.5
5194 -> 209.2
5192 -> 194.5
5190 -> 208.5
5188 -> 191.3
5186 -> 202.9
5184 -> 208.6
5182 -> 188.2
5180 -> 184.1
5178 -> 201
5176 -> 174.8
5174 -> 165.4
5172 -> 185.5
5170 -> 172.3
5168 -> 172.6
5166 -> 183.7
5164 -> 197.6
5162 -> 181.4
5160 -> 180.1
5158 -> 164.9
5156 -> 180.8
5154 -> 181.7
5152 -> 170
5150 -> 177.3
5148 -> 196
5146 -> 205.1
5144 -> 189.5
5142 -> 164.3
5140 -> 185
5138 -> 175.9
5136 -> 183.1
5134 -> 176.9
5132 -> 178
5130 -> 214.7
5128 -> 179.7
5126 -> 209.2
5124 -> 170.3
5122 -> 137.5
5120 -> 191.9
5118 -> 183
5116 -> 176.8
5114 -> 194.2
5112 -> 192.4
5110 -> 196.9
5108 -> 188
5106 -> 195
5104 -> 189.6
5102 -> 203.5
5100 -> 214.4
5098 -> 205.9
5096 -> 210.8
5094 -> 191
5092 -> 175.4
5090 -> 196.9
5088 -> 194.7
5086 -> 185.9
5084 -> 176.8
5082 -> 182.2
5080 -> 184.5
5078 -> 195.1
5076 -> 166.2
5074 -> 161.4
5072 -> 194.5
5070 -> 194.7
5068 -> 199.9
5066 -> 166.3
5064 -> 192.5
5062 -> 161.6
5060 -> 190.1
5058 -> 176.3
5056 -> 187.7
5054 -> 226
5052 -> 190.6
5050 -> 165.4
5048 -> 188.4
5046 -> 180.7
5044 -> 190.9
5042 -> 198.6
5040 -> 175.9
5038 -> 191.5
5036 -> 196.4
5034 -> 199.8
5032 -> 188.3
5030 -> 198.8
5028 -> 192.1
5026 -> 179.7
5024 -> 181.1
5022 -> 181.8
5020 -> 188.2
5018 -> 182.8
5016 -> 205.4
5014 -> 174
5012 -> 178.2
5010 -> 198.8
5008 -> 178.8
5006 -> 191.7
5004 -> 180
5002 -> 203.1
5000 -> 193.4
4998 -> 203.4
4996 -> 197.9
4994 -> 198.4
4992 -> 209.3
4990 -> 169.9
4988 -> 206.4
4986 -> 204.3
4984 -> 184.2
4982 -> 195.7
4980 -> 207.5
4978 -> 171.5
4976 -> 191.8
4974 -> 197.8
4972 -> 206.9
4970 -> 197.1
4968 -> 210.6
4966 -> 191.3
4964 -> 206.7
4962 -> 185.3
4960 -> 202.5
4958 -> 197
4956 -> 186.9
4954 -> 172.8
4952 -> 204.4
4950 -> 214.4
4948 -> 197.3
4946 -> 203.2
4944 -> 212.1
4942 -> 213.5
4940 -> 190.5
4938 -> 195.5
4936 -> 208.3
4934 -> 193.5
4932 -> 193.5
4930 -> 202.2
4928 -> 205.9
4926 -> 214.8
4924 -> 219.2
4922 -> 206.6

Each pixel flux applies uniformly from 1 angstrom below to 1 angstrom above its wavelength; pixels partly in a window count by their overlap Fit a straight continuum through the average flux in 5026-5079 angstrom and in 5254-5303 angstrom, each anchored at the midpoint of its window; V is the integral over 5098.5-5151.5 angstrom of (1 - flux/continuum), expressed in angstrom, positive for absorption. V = 6.9 angstrom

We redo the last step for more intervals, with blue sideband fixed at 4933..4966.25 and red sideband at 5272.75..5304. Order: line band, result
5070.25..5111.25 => 8.3 angstrom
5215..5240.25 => 6.7 angstrom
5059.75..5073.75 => 2.9 angstrom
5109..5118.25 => 2.1 angstrom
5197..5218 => 5.5 angstrom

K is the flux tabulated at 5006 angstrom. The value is 191.7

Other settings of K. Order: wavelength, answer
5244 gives 211.9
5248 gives 226.1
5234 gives 206.7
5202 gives 173.3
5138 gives 175.9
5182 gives 188.2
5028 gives 192.1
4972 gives 206.9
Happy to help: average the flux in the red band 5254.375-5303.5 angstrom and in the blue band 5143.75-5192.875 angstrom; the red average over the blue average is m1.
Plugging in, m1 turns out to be 1.5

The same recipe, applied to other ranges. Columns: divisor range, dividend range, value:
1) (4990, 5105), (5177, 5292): 1.19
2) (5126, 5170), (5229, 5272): 1.25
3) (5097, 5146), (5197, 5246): 1.09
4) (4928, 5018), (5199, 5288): 1.16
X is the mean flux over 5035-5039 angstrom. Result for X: 194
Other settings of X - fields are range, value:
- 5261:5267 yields 231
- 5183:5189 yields 201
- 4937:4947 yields 203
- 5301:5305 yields 339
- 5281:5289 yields 285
